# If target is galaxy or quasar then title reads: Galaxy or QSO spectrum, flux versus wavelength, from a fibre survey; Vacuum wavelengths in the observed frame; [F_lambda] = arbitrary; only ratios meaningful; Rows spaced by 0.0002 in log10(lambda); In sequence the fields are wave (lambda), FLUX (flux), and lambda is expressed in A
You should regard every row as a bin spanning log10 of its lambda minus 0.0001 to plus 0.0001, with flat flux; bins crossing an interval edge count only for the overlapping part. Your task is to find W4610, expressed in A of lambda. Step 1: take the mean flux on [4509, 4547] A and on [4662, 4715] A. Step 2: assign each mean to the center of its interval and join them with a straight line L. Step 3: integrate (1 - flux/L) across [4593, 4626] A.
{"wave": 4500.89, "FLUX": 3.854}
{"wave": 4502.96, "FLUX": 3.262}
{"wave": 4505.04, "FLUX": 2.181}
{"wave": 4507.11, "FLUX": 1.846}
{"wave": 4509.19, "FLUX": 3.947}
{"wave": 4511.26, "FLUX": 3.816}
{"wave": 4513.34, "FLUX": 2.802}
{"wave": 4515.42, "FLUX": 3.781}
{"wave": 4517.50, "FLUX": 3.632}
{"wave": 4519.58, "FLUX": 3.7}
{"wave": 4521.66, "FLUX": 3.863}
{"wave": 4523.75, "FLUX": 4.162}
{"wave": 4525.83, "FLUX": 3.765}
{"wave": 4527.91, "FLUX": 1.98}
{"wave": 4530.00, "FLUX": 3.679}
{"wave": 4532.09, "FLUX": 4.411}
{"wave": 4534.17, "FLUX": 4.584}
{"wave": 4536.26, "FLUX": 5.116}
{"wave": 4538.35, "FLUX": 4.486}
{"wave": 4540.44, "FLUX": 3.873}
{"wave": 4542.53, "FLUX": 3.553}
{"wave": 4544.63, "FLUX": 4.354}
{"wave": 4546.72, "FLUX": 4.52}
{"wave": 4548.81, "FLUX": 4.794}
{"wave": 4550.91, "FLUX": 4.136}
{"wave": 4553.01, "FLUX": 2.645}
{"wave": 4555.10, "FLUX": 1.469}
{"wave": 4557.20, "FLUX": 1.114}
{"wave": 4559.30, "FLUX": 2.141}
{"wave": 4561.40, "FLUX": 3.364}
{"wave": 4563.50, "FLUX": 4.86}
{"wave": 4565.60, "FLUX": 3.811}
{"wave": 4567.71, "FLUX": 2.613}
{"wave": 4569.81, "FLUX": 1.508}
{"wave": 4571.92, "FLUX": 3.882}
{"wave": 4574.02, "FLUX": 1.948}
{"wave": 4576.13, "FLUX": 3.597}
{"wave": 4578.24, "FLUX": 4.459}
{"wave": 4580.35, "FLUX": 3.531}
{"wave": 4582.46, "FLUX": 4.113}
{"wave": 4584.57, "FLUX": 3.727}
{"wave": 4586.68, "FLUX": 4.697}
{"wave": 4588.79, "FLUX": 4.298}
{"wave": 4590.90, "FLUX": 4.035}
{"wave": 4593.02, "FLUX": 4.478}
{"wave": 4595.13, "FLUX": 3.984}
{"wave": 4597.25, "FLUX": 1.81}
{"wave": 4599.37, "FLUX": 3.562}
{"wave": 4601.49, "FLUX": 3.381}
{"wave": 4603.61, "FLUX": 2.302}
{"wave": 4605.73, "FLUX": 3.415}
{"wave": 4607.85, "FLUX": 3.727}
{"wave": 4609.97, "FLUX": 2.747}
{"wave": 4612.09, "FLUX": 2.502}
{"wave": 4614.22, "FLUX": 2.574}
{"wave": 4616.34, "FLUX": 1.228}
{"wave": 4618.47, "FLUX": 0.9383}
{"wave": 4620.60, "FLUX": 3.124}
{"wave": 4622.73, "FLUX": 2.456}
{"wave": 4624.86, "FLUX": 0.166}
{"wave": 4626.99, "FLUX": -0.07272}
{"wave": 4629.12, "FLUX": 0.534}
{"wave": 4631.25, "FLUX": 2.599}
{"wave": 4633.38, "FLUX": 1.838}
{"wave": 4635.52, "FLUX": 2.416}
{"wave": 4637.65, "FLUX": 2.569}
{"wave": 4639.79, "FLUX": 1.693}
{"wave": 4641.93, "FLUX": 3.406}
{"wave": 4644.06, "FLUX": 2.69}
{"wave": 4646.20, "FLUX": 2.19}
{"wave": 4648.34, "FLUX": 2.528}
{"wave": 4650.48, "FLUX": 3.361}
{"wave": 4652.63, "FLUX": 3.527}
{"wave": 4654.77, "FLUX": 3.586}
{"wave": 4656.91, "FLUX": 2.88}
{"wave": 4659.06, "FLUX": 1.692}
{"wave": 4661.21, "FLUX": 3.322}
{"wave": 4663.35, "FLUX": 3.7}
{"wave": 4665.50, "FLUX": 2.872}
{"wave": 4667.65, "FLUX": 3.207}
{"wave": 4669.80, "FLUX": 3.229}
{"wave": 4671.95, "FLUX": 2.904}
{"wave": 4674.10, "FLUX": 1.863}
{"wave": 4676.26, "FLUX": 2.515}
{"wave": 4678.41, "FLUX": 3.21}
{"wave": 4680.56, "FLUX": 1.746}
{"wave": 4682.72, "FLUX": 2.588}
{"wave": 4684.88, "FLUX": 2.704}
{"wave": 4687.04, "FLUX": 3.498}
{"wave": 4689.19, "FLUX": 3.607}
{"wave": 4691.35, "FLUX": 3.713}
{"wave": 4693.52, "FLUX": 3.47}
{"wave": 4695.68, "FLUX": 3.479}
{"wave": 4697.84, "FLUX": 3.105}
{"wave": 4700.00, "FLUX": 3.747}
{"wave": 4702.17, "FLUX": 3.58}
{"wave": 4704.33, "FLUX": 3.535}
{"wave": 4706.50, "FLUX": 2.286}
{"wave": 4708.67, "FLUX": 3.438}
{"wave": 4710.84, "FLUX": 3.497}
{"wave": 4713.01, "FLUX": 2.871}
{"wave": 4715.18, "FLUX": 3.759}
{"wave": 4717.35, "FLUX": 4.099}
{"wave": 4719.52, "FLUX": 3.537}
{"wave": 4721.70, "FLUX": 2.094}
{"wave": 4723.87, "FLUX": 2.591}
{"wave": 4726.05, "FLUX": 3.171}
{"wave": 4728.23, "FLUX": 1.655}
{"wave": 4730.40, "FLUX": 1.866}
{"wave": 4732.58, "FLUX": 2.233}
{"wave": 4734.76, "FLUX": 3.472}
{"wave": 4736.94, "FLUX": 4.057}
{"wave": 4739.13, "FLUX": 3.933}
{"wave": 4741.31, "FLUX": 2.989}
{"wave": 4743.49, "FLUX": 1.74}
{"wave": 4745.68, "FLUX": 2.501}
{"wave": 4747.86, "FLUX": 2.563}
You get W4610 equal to 8.7 A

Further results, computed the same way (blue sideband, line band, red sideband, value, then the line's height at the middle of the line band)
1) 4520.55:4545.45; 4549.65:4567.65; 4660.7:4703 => 4.1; 3.83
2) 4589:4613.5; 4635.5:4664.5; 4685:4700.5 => 4.6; 3.38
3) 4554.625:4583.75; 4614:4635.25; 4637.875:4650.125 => 9.2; 2.69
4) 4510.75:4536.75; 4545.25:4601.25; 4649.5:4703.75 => 1.7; 3.54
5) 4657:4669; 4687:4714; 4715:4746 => -4.1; 2.92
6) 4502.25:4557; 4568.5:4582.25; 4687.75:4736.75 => 1.1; 3.48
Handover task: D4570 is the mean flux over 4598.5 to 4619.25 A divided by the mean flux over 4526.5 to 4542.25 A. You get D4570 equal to 0.7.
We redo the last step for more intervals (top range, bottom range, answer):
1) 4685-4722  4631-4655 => 1.26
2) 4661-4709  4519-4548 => 0.77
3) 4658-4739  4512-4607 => 0.85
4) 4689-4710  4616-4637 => 2.18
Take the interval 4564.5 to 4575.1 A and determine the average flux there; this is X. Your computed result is 2.76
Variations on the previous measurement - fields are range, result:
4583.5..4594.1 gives 4.25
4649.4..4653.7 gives 3.44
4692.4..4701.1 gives 3.45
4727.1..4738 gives 2.66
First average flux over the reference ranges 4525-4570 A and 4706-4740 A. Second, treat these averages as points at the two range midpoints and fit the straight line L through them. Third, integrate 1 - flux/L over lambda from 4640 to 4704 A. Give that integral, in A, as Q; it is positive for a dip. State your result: 3.2 A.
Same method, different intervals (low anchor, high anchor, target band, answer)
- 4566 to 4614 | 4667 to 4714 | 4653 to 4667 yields 0.6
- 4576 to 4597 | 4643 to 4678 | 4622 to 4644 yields 9.9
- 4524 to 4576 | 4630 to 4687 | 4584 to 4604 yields -3.2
